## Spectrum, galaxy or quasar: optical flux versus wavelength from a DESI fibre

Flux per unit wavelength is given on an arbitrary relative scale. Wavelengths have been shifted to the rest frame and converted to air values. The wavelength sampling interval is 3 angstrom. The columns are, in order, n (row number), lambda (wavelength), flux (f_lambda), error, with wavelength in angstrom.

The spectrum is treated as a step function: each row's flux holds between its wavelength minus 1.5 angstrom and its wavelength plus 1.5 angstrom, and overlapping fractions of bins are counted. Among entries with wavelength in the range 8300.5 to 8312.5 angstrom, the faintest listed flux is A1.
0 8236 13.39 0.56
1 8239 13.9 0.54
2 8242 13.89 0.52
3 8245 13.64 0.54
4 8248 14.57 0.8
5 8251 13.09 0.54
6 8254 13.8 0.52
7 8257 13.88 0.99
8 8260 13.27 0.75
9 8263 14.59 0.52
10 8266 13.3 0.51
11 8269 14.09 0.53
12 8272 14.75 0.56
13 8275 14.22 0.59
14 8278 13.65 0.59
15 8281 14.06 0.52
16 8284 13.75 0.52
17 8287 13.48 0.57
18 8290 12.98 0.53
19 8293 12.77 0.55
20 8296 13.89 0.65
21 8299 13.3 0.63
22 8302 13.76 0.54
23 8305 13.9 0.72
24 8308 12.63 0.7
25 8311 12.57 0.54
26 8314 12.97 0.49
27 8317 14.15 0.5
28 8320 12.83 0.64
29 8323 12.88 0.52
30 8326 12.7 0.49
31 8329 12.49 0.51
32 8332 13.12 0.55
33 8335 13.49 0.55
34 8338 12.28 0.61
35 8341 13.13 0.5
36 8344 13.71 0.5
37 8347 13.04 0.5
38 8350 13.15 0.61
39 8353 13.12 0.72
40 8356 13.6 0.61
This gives 12.57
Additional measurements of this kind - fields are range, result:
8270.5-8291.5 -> 12.98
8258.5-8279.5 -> 13.27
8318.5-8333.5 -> 12.49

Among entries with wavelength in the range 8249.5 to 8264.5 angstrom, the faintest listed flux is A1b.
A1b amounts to 13.09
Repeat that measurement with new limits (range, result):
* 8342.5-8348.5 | 13.04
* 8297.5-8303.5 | 13.3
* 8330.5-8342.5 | 12.28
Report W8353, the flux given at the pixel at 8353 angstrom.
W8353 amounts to 13.12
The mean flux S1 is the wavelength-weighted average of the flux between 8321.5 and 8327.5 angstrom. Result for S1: 12.8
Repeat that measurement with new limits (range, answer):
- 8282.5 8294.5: 13.2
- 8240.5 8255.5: 13.8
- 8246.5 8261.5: 13.7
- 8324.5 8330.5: 12.6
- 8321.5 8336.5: 12.9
